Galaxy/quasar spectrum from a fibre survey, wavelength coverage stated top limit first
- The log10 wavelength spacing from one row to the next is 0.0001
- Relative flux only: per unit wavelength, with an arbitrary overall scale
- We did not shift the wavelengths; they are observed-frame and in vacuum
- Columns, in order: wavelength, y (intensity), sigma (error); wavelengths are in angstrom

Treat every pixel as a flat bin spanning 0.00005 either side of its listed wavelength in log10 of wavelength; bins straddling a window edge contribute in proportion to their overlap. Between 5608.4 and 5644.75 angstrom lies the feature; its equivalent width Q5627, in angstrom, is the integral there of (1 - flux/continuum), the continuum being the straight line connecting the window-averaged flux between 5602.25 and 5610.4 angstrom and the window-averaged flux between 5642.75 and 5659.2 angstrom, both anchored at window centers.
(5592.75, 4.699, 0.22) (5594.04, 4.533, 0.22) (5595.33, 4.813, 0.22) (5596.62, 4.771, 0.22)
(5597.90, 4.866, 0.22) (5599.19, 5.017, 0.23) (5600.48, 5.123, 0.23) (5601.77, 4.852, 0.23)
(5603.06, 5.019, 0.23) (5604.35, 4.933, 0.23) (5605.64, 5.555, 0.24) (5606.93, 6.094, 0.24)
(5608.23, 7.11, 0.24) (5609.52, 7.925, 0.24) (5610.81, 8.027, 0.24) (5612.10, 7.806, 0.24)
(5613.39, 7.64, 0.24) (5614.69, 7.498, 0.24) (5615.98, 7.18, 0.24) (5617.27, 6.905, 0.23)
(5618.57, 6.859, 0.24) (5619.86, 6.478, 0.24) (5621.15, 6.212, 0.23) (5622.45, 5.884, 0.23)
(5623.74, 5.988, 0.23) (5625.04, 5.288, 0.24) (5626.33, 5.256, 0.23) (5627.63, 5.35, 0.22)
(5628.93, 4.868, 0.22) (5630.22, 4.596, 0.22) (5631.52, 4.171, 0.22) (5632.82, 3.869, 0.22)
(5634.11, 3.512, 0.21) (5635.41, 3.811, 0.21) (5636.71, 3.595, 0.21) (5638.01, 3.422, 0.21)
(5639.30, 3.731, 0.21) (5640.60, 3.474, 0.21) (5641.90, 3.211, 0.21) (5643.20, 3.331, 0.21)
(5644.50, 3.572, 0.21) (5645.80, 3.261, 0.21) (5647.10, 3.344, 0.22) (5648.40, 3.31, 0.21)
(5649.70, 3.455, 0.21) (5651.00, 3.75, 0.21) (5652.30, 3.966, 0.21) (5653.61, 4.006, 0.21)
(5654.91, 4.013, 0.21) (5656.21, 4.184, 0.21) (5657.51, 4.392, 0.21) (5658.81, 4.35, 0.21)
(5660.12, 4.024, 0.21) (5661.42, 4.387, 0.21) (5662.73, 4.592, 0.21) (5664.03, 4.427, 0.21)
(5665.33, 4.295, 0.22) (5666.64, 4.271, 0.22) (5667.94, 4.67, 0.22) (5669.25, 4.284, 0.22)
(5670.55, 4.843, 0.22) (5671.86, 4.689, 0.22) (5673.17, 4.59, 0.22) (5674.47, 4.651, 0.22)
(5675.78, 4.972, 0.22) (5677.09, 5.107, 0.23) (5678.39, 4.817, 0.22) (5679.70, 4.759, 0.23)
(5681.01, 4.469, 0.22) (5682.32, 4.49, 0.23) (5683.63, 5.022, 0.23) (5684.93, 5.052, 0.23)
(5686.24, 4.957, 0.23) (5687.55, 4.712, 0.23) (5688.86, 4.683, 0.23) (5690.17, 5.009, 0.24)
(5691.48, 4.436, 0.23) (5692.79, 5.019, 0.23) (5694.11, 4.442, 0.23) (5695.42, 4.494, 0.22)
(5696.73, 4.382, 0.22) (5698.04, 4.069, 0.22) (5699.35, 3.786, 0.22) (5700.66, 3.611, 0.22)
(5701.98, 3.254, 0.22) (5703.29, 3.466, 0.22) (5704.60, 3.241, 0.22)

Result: -1.5 angstrom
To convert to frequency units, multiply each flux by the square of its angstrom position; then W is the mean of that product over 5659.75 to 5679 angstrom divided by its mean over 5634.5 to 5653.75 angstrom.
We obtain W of 1.31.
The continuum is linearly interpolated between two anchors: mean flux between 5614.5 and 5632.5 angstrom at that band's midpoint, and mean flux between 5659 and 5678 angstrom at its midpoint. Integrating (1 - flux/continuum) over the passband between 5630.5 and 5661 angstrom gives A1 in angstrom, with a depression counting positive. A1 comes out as 8.4 angstrom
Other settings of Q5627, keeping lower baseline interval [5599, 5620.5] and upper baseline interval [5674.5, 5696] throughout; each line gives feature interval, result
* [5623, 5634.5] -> 2.41 angstrom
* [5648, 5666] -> 4.38 angstrom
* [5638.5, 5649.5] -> 4.45 angstrom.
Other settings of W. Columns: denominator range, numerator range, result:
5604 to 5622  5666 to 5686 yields 0.70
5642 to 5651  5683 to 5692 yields 1.45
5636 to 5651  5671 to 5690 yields 1.41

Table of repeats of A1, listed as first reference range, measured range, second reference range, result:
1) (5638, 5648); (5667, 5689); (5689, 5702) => -4.0 angstrom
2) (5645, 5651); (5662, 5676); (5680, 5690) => -1.3 angstrom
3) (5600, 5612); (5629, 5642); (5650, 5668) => 3.3 angstrom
